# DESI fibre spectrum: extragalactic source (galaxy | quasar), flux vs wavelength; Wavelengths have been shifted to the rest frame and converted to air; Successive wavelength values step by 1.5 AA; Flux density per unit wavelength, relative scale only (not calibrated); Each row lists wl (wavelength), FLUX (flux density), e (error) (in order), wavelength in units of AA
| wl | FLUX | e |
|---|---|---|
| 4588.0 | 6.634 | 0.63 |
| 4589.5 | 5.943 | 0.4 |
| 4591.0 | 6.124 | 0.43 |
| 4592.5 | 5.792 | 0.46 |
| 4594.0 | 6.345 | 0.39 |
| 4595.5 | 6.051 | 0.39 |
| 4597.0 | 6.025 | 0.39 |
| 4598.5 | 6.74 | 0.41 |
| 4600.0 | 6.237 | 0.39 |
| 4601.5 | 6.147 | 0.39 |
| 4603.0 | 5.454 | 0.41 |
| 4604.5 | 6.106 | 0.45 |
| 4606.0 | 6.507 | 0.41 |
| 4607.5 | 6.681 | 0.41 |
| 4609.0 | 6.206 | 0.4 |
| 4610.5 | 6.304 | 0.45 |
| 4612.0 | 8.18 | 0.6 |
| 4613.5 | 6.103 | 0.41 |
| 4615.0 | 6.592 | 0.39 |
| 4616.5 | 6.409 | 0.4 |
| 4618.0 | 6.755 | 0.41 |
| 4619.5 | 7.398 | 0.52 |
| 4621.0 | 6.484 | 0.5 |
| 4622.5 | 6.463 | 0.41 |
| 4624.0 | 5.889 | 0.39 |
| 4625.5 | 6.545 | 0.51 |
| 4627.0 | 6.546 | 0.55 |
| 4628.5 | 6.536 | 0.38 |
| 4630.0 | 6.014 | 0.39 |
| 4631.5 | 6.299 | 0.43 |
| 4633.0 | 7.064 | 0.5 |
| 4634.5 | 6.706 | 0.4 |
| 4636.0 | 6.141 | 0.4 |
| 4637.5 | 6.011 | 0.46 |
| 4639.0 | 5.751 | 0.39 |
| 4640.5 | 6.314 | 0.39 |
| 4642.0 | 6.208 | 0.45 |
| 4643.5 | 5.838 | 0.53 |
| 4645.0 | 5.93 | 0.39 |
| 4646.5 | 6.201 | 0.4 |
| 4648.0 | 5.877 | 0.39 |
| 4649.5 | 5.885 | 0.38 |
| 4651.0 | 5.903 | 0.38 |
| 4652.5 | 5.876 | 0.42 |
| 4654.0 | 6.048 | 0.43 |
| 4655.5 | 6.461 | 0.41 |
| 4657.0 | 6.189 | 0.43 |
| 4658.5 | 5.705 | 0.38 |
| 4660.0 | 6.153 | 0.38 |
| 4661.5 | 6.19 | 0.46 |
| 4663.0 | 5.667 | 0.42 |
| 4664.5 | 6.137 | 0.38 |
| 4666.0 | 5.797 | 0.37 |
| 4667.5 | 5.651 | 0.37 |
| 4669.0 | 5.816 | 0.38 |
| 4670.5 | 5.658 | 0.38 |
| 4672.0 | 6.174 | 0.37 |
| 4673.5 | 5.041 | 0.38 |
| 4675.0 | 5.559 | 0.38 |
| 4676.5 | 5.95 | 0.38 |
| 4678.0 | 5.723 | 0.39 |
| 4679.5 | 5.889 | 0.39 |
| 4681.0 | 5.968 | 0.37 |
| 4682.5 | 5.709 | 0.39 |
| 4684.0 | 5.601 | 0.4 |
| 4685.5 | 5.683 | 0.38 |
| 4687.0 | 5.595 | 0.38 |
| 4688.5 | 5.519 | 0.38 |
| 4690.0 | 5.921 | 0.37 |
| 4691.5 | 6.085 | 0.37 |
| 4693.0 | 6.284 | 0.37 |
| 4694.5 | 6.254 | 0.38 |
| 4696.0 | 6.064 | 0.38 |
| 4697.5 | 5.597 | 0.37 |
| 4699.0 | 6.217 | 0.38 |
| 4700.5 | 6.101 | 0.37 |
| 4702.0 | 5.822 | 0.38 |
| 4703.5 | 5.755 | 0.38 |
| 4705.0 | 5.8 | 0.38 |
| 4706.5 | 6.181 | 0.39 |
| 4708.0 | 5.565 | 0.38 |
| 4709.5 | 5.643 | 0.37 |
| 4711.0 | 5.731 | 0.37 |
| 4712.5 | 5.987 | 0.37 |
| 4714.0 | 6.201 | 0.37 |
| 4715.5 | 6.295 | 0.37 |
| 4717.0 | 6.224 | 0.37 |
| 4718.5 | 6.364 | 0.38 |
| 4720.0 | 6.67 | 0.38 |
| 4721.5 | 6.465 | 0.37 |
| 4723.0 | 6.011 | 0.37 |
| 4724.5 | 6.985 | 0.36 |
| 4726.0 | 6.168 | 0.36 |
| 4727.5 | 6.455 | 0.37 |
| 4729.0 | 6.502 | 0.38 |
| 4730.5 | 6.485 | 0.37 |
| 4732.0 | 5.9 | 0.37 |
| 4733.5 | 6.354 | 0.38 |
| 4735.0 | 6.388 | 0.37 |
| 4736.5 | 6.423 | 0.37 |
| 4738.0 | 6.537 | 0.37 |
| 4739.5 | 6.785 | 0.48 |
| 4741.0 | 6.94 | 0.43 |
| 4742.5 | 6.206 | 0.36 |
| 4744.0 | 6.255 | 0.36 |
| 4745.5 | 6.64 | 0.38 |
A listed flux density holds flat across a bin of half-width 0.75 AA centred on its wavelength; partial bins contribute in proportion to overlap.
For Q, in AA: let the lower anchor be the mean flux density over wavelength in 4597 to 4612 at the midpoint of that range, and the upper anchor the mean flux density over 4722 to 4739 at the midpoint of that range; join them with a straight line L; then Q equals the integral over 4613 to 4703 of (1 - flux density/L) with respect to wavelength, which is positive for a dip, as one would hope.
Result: 4.2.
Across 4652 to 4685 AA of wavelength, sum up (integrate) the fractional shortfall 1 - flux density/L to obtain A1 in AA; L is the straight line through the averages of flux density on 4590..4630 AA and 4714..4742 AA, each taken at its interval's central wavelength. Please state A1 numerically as 2.9 AA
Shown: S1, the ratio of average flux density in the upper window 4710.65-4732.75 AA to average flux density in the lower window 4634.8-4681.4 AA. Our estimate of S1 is 1.06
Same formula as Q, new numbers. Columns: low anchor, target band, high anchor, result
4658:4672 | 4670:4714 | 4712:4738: 1.86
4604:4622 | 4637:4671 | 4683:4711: 1.61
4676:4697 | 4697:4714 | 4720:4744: 0.65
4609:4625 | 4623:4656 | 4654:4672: 0.64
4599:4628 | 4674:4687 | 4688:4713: 0.66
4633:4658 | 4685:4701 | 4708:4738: 0.68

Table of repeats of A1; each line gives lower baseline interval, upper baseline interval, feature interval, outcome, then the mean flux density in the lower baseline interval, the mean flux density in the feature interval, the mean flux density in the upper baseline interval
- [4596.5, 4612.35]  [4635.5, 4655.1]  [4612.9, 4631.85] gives -0.78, 6.38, 6.47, 6.01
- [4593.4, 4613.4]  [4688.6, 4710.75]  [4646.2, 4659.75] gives 0.29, 6.37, 6.02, 5.93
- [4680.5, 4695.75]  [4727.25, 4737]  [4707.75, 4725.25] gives -0.04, 5.87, 6.2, 6.35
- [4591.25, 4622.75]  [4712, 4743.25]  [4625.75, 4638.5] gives 0.02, 6.42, 6.41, 6.4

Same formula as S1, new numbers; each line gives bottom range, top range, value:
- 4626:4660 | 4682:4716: 0.96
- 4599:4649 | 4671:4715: 0.92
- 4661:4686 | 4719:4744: 1.12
